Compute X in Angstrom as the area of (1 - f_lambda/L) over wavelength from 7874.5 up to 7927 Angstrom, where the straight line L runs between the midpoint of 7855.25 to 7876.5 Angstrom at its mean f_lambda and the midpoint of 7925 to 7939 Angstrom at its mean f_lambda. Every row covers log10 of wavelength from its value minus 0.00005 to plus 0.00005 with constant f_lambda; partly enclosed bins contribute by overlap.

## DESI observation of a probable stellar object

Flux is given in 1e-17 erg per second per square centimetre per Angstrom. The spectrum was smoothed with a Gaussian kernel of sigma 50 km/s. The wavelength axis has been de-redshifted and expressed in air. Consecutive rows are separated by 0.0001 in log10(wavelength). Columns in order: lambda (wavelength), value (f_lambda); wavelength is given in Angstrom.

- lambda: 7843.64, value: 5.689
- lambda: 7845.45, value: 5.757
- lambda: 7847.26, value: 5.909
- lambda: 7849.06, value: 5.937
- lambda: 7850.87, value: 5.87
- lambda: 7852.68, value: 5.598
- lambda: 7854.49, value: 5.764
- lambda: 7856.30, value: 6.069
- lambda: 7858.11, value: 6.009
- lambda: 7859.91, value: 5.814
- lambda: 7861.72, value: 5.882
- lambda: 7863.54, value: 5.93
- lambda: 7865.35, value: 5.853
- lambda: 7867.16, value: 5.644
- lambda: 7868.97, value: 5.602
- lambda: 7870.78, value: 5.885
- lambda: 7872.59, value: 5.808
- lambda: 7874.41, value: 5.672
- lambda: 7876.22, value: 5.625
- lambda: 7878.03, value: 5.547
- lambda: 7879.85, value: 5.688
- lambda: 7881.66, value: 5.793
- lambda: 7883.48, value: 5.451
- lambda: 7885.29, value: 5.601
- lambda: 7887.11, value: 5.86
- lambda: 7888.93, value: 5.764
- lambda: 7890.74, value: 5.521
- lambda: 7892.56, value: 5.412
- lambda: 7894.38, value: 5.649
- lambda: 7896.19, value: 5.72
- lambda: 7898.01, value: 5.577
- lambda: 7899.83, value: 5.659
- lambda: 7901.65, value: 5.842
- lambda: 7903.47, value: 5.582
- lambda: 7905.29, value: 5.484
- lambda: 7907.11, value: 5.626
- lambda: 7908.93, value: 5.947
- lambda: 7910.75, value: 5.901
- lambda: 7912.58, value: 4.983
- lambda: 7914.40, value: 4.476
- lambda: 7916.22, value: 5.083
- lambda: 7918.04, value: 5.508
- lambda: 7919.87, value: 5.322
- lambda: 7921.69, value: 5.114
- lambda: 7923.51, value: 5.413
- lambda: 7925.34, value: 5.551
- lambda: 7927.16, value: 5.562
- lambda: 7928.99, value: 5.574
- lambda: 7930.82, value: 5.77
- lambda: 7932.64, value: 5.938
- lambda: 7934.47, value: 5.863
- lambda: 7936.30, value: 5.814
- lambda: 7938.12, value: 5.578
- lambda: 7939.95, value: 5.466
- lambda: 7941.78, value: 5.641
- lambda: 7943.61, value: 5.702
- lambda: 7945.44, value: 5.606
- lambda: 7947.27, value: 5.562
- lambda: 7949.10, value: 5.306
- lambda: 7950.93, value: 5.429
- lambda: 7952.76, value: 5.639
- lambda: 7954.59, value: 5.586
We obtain 2.2 Angstrom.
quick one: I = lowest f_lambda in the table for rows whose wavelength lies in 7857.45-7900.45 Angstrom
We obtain 5.412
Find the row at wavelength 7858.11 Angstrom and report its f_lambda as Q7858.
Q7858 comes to 6.009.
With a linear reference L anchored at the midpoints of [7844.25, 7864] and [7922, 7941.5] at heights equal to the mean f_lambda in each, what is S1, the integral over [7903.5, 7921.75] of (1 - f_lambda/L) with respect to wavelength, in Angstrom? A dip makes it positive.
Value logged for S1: 1.0 Angstrom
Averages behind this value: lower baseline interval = 5.86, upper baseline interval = 5.64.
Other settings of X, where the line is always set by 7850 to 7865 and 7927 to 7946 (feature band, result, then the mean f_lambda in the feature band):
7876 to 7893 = 0.5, 5.63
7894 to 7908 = 0.3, 5.64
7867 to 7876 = 0.2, 5.72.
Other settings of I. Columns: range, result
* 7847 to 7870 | 5.598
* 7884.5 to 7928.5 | 4.476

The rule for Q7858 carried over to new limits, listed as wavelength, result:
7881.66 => 5.793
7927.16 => 5.562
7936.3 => 5.814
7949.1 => 5.306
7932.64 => 5.938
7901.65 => 5.842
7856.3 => 6.069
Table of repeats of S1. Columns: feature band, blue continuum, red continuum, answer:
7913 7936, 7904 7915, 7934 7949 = 0.40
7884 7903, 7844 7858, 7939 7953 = 0.17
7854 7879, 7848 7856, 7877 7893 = -0.25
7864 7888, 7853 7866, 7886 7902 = 0.33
